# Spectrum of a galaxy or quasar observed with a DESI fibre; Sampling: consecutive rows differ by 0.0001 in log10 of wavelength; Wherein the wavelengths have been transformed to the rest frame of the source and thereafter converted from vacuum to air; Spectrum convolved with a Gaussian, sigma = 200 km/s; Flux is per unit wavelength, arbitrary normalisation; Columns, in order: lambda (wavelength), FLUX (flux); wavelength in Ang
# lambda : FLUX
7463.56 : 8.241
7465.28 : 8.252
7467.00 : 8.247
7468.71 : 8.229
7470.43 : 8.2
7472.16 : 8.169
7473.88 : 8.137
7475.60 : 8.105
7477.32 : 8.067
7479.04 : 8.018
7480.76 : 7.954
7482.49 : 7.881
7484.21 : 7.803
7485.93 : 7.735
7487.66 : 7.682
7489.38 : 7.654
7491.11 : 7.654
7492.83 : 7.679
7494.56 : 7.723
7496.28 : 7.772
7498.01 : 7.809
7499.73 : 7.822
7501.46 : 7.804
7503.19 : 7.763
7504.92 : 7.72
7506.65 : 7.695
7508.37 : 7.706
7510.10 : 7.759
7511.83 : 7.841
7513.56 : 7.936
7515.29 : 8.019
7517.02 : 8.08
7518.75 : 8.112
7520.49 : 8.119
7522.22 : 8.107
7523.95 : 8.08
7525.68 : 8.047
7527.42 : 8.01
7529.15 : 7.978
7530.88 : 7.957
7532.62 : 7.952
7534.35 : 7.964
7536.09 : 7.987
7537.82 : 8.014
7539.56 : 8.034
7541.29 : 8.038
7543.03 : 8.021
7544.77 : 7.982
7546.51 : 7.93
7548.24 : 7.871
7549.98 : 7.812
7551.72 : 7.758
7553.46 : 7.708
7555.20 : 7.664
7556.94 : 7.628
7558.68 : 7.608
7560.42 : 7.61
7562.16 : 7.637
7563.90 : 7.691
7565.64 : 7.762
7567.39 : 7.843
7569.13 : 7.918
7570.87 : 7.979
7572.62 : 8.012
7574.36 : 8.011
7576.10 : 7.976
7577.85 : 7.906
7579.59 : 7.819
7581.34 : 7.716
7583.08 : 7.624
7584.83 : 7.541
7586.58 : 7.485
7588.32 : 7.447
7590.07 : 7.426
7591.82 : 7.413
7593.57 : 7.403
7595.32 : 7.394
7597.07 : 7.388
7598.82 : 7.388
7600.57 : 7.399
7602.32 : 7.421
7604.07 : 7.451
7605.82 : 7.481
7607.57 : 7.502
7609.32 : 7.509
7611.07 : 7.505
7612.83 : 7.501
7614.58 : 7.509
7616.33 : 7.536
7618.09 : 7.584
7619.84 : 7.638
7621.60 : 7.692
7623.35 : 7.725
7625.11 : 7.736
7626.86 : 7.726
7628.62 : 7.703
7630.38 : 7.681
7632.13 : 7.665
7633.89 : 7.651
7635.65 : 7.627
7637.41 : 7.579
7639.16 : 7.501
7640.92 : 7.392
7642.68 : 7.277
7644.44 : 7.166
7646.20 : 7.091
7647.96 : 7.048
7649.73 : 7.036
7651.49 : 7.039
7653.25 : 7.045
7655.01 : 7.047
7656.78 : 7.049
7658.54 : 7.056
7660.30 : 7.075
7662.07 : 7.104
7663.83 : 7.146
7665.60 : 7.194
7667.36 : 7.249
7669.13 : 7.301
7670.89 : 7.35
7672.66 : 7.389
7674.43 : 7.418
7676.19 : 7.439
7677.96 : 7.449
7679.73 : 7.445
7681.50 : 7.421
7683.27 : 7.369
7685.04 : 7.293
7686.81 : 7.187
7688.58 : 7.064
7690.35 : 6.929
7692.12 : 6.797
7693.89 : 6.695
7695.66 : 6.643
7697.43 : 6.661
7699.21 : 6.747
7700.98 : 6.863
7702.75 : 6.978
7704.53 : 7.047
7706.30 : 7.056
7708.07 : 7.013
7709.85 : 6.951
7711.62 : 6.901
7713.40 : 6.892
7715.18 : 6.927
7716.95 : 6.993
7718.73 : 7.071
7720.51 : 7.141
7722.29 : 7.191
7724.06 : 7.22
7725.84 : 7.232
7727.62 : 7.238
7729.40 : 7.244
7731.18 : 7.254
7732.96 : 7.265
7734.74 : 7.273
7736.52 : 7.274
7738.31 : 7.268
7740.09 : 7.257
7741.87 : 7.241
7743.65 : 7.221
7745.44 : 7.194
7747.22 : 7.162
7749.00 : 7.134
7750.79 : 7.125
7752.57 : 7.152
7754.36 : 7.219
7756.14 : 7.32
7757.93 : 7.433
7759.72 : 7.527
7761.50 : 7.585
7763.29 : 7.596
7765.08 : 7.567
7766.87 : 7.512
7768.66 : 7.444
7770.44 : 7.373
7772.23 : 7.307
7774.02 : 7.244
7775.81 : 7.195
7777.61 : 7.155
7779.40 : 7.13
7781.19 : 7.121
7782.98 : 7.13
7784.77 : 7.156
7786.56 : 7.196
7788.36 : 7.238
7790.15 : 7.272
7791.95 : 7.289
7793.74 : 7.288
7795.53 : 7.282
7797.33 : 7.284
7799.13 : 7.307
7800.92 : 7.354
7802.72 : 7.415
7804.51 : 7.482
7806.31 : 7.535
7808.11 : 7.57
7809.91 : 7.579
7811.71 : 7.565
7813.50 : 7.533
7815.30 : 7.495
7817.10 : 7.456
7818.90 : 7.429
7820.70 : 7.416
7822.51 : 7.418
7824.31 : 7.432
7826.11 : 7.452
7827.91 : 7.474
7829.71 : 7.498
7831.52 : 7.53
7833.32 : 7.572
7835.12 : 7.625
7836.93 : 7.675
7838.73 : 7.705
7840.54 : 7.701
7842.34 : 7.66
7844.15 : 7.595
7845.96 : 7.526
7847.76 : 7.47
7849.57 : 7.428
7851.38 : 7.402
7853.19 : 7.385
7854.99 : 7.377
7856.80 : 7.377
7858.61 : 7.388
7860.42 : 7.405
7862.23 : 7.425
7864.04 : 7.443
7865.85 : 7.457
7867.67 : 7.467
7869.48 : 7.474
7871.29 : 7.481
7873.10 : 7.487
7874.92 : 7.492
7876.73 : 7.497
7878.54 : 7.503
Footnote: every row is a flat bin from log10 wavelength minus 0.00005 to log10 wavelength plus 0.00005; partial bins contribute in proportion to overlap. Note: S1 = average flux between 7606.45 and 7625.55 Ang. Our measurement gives 7.58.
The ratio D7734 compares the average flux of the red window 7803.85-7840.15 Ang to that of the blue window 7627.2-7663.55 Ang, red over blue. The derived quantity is 1.03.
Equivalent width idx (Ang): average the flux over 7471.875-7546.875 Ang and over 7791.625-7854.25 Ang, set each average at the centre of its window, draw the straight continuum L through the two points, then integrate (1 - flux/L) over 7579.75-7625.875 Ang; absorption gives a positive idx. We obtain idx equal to 1.6 Ang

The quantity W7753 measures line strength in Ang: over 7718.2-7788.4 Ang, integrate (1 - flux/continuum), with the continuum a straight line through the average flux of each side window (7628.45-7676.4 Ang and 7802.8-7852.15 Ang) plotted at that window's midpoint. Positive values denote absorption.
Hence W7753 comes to 1.50 Ang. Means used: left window 7.29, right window 7.53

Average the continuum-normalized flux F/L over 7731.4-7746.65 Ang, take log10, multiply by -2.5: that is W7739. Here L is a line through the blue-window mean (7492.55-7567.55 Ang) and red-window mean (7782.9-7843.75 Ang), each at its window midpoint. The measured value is 0.05 mag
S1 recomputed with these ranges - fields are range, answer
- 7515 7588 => 7.88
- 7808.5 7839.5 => 7.52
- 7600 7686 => 7.39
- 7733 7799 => 7.28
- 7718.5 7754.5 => 7.21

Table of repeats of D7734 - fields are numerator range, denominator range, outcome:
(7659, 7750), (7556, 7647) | 0.94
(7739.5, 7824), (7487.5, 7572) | 0.93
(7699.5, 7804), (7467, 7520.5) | 0.91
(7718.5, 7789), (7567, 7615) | 0.96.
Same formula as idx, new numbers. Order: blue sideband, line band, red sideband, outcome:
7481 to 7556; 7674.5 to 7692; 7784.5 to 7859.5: 0.9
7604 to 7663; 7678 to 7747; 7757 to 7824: 2.8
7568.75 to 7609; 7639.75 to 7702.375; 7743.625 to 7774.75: 3.0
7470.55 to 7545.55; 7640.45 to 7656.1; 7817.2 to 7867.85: 1.3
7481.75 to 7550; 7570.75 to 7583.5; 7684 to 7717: -0.5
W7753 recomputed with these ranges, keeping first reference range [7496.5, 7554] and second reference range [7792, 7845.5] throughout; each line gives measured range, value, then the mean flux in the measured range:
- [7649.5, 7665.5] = 1.4 Ang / 7.07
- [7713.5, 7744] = 1.7 Ang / 7.19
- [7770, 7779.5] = 0.4 Ang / 7.23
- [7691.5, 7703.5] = 1.4 Ang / 6.77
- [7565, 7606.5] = 1.1 Ang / 7.63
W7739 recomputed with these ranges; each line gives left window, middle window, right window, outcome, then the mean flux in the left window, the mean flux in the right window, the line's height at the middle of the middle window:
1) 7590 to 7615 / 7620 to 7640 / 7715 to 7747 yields -0.04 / 7.44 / 7.2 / 7.39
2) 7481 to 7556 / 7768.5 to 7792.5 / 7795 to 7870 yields 0.05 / 7.88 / 7.48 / 7.54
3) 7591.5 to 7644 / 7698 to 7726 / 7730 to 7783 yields 0.05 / 7.53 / 7.29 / 7.37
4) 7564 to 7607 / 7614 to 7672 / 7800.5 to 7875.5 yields 0.03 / 7.63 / 7.49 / 7.6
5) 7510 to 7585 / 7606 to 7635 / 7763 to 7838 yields 0.02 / 7.89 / 7.39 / 7.75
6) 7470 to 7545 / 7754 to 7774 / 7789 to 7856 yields 0.02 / 7.92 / 7.47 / 7.56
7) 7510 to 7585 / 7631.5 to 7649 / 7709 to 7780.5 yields 0.03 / 7.89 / 7.24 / 7.58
